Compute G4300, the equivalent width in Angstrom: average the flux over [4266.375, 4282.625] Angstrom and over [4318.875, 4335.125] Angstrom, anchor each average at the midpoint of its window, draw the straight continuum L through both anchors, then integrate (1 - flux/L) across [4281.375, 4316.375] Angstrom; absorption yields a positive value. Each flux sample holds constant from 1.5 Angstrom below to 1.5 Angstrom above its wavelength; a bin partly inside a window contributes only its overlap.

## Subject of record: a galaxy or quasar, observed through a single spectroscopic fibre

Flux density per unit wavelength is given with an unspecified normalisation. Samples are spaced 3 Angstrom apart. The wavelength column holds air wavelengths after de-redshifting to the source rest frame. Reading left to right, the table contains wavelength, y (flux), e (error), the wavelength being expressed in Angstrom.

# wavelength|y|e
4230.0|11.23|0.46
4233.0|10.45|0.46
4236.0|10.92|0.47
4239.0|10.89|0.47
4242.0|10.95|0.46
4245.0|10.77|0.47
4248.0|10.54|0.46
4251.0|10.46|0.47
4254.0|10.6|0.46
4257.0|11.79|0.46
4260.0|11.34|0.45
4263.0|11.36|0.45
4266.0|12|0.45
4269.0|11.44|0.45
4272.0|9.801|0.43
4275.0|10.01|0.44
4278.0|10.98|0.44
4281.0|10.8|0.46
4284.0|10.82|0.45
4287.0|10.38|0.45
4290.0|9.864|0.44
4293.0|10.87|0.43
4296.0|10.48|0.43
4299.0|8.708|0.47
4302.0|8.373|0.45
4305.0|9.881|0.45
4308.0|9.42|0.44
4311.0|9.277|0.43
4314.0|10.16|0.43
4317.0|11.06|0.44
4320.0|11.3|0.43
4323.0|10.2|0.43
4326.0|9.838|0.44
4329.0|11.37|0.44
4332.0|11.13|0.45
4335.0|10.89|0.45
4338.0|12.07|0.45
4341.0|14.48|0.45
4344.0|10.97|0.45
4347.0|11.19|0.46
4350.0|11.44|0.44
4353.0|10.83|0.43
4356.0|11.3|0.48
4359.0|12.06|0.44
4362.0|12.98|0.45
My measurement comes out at 2.7 Angstrom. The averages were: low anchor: 10.7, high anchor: 10.8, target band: 9.9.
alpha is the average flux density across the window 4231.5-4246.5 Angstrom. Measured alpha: 10.8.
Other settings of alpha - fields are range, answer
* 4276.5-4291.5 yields 10.6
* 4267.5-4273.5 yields 10.6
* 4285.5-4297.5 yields 10.4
